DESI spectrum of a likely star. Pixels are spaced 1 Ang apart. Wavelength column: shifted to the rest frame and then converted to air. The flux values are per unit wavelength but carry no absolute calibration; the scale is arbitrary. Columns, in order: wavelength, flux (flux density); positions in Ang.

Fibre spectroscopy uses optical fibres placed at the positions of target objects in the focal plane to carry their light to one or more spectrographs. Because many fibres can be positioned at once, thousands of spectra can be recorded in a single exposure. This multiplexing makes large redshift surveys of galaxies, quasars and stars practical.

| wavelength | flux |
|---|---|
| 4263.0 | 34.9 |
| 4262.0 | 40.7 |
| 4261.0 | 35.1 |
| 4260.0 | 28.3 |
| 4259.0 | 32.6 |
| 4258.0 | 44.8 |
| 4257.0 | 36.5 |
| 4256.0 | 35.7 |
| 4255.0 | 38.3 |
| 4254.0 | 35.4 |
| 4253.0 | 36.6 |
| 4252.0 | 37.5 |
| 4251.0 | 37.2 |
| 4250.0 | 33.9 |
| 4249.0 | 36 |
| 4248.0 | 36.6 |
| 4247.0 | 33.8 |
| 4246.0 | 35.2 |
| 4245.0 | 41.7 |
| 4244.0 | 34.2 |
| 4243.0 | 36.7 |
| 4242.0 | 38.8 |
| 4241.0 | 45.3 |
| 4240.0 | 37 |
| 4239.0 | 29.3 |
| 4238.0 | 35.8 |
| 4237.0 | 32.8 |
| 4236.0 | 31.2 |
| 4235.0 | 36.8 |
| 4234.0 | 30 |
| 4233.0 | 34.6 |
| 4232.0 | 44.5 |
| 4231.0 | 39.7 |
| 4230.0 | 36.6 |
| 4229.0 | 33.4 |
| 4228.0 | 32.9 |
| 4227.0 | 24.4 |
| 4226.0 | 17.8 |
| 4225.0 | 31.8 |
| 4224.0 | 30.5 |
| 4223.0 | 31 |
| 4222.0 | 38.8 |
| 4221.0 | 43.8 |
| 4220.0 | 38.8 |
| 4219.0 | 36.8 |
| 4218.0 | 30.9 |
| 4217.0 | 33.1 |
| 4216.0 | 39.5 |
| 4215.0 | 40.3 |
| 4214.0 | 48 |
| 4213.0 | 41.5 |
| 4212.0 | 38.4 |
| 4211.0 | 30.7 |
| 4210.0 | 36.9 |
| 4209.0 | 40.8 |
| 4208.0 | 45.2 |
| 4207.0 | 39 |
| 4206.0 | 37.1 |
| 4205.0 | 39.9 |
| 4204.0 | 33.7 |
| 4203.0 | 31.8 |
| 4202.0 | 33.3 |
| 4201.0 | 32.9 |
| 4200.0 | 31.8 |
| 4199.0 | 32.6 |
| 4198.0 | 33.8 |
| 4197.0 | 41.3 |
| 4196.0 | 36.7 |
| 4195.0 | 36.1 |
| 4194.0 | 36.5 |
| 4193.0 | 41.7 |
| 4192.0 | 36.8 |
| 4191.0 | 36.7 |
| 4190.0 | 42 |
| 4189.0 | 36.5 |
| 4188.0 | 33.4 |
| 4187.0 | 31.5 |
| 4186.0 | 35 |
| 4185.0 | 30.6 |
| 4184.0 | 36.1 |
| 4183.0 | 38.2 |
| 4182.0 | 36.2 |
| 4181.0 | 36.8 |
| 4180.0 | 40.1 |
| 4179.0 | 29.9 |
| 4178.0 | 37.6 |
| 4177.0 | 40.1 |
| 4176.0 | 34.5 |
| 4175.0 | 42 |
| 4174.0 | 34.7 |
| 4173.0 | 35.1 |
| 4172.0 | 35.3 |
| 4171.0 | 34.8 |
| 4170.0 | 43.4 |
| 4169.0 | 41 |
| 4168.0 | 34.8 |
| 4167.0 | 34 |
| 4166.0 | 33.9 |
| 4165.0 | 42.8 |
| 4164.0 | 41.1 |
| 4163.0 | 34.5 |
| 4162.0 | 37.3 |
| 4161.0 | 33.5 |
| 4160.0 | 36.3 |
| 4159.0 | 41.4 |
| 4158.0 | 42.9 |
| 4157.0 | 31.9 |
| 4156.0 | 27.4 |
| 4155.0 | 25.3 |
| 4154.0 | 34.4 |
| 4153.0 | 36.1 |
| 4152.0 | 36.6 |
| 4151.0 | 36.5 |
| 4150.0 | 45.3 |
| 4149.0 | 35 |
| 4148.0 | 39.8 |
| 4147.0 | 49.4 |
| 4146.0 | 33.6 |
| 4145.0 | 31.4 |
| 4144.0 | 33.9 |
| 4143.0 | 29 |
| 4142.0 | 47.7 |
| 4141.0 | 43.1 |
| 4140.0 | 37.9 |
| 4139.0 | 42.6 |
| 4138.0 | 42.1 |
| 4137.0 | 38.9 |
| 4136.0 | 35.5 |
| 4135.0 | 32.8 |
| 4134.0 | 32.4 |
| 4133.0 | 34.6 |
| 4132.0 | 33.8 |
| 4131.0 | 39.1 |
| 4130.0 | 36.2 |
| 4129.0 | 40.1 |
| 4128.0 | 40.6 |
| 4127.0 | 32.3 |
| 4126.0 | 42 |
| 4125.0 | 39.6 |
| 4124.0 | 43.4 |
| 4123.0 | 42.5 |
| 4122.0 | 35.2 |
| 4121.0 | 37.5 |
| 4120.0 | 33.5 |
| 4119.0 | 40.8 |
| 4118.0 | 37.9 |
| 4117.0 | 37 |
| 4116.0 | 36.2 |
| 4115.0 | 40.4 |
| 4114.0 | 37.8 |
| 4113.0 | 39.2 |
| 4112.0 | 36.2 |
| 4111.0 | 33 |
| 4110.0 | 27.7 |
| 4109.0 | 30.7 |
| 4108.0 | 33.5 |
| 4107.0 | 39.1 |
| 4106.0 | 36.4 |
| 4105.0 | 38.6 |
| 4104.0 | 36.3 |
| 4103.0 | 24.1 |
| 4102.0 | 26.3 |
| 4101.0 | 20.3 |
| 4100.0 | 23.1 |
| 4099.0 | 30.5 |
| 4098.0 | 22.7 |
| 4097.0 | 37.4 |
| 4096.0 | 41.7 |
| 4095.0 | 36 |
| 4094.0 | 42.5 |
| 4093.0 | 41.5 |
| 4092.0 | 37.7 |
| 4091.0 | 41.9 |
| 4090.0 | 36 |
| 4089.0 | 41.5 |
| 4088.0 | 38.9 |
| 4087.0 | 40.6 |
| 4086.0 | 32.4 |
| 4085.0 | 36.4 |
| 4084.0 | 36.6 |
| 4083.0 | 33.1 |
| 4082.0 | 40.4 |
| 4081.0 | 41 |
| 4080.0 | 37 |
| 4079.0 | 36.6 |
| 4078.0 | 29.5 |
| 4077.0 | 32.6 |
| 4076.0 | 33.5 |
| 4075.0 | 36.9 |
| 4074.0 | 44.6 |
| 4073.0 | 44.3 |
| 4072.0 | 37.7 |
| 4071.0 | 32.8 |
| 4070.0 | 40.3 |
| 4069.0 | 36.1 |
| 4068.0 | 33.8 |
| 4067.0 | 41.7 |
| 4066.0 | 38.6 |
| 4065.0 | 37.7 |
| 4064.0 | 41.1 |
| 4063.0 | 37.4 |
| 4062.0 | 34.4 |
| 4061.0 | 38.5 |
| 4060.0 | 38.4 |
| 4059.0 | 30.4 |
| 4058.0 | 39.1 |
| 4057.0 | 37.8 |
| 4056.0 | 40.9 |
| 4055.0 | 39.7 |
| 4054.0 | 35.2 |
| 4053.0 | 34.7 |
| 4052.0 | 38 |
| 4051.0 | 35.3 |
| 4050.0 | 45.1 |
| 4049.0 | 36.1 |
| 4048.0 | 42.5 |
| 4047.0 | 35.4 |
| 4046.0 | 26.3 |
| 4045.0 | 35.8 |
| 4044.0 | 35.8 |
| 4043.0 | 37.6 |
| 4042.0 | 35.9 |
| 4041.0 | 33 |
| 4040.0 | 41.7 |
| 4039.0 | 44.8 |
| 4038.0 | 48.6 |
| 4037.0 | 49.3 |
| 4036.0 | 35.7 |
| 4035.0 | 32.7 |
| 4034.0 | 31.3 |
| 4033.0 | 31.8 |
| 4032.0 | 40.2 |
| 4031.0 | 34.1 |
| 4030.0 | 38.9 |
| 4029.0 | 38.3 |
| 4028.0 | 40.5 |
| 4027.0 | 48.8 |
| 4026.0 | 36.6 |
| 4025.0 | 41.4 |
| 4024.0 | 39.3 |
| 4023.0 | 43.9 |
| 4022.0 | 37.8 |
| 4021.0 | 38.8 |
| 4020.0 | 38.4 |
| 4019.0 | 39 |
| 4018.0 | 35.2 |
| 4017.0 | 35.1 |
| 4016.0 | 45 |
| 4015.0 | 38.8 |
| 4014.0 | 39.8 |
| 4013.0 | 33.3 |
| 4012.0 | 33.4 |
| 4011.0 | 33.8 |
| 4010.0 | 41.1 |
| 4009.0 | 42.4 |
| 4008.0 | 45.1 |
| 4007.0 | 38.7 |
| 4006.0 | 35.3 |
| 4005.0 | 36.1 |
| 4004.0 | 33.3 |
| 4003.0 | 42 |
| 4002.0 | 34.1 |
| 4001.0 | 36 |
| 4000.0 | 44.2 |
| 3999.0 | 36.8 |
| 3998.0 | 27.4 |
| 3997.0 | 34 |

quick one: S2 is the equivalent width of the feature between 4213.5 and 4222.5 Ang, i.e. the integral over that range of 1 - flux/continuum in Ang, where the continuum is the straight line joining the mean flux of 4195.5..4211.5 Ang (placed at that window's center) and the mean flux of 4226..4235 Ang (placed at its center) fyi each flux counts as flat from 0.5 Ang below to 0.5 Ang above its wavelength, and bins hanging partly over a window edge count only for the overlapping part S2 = -1.1 Ang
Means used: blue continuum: 36.1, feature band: 38.9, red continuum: 33.7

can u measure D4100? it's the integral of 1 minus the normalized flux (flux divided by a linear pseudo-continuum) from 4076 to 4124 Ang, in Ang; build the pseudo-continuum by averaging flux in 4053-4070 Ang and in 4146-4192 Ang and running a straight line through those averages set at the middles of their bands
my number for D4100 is 2.2 Ang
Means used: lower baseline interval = 37.5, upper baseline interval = 36.7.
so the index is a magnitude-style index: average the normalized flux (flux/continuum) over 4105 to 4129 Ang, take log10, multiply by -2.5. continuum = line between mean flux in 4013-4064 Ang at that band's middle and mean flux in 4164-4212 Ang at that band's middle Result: 0.00 mag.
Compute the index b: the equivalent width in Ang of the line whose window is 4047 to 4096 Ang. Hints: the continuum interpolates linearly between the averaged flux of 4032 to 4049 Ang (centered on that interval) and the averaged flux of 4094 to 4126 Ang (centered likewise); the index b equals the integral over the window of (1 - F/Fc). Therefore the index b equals -2.1 Ang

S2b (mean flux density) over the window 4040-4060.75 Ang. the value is 36.8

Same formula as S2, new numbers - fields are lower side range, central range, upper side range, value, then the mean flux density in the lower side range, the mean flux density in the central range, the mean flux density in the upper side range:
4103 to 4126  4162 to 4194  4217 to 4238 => -1.52 Ang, 36.8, 36.8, 33.9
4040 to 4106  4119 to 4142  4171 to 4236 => -1.35 Ang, 36.3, 38.3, 36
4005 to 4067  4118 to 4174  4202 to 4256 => -0.47 Ang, 38.2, 37.3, 36.1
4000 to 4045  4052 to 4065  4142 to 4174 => 0.22 Ang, 38.5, 37.3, 36.5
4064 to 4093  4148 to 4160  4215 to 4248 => 0.15 Ang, 37.6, 35.9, 35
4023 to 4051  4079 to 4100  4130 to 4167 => 0.44 Ang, 38.5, 36.9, 36.9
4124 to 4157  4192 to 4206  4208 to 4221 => 0.93 Ang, 37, 35.6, 38.5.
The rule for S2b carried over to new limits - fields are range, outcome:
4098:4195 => 36.2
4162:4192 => 36.7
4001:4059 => 38.1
